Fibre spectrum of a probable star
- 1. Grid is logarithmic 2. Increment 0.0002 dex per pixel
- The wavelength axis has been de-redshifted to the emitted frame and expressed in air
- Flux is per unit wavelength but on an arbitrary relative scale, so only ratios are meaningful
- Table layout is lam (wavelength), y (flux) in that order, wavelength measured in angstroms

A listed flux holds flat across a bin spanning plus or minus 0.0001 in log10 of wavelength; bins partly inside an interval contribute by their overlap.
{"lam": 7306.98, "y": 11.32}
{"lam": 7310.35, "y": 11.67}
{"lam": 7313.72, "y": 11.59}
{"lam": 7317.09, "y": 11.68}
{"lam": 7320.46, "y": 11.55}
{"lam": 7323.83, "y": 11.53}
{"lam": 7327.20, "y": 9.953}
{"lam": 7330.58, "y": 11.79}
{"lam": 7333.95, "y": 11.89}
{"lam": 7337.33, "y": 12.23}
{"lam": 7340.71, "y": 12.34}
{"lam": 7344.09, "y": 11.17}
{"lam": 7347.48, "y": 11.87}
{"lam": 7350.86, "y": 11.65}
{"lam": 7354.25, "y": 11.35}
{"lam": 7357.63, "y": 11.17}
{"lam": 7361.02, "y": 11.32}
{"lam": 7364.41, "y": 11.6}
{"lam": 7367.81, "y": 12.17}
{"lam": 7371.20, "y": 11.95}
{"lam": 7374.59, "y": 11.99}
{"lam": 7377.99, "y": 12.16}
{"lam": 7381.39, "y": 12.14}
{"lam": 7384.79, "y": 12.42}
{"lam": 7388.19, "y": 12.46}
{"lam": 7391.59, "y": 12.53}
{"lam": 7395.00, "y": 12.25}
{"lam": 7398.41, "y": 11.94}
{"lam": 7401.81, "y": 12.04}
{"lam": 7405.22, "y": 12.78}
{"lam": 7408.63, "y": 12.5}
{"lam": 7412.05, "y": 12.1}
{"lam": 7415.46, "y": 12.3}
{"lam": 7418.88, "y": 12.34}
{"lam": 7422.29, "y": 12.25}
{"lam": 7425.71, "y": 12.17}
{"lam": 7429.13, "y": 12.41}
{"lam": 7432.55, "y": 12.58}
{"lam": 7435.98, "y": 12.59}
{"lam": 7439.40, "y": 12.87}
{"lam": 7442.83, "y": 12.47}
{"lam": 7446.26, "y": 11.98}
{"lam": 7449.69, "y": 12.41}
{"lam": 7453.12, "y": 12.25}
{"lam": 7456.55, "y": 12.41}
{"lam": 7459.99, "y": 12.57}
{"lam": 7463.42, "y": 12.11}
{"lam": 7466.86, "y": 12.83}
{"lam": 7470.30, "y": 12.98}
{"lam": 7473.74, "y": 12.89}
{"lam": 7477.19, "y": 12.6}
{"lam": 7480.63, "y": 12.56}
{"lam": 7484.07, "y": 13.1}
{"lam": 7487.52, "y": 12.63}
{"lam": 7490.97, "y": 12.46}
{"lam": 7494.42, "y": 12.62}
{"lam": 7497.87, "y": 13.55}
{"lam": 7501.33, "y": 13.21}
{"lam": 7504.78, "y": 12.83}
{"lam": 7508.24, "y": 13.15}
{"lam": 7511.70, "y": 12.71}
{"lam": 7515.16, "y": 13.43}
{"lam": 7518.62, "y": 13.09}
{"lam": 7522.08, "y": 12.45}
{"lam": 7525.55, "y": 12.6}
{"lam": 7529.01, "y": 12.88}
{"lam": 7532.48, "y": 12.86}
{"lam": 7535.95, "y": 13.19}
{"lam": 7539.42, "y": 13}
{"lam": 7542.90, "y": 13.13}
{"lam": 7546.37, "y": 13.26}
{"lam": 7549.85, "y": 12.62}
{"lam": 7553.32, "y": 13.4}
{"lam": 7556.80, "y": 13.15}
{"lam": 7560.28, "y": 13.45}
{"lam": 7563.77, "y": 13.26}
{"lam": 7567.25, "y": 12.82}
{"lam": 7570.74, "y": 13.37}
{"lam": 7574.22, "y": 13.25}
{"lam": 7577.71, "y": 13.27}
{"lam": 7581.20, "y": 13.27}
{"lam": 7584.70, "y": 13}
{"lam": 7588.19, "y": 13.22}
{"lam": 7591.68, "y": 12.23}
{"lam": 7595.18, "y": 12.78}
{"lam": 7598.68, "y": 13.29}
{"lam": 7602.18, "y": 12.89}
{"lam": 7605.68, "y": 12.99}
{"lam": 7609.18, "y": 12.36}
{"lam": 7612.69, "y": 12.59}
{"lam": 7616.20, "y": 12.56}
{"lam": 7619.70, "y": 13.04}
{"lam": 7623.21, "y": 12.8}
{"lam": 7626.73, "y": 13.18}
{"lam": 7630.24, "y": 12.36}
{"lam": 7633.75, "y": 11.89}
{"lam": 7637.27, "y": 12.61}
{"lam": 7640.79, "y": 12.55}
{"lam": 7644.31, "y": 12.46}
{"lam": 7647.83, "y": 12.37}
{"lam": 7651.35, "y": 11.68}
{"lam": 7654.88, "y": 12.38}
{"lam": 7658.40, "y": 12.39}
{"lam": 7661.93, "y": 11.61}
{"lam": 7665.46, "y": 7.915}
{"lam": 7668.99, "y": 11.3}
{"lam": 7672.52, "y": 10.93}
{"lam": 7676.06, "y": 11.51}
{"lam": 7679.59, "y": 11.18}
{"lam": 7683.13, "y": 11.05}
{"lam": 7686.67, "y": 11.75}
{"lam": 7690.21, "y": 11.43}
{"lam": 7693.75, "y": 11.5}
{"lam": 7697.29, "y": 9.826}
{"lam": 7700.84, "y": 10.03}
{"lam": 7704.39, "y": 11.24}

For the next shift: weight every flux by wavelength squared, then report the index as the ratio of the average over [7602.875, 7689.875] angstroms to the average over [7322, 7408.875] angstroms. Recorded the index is 1.09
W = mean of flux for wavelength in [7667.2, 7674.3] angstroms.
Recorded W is 11.1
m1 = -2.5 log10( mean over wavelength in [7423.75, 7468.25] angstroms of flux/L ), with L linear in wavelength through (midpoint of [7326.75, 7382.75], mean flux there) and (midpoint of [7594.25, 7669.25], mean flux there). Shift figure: -0.05 mag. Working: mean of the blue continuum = 11.7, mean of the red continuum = 12.3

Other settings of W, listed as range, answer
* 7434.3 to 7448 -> 12.5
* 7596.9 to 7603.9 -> 13.1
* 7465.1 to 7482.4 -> 12.8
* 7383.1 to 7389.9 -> 12.4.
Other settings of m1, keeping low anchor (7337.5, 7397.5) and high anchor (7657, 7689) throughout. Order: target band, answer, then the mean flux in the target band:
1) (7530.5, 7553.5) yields -0.14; 13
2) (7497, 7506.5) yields -0.14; 13.2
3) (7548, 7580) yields -0.16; 13.2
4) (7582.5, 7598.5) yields -0.14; 12.9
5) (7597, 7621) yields -0.14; 12.8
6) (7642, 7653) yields -0.10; 12.2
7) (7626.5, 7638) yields -0.11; 12.4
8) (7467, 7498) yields -0.11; 12.8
